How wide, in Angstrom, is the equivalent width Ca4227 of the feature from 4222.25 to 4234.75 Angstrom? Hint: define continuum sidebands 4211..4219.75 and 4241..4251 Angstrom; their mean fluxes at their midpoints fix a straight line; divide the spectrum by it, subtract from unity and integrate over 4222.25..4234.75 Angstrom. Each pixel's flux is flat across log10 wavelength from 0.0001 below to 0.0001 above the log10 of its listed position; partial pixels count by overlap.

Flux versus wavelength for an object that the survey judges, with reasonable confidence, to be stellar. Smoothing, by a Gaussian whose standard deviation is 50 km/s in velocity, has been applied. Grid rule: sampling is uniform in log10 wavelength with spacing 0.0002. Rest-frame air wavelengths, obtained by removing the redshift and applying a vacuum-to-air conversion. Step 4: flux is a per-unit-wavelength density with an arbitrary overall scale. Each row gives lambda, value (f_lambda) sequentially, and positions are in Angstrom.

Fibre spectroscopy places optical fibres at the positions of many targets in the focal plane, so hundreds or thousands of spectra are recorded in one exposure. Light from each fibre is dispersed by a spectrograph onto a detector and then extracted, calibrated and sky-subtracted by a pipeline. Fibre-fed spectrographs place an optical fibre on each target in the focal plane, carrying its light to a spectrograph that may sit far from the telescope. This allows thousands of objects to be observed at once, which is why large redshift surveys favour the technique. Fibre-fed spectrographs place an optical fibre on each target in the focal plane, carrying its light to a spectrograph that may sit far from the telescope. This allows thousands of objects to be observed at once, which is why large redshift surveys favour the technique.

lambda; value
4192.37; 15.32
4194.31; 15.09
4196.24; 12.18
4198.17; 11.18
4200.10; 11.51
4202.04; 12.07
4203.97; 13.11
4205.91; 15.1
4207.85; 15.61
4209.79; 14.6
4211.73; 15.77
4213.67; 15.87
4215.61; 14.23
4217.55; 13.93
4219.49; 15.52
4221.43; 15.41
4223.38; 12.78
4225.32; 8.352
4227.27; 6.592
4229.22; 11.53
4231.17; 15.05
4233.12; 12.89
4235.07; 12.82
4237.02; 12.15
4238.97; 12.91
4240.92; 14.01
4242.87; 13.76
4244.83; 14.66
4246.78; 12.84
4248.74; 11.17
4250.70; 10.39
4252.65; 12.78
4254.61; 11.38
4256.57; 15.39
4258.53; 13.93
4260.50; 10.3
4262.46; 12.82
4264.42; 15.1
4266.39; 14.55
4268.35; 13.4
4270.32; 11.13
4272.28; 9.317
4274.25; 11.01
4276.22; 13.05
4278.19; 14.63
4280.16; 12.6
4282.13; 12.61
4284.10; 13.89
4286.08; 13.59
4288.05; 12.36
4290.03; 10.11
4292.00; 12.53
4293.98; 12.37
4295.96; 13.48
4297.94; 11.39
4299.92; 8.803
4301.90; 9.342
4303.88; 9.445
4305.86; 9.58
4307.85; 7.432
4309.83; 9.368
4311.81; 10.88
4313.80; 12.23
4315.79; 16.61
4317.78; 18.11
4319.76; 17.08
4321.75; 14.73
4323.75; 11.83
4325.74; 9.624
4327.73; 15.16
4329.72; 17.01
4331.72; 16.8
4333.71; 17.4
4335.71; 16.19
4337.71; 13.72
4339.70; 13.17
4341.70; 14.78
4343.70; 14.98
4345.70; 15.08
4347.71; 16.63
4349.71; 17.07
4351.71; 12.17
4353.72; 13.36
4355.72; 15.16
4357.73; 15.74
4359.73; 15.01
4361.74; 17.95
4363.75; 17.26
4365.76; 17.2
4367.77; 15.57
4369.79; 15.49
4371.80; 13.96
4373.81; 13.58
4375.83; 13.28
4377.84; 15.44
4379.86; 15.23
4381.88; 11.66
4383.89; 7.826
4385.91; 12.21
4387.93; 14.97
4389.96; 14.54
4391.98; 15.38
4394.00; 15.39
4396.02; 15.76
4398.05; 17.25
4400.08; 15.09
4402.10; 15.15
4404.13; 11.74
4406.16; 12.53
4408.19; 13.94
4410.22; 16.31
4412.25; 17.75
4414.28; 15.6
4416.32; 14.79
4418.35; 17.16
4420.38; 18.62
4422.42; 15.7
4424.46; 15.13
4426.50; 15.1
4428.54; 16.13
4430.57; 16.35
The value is 2.4 Angstrom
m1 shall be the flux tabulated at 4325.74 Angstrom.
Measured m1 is 9.624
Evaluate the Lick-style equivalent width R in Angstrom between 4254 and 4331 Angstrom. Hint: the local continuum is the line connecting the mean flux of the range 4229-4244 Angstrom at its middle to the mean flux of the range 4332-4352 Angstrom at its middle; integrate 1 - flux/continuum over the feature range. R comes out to 9.6 Angstrom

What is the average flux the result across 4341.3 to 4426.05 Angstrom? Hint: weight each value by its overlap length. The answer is 15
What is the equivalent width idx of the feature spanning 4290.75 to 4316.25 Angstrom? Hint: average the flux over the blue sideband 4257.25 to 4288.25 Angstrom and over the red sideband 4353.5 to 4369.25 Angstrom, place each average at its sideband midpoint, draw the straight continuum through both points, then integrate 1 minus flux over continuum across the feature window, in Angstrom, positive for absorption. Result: 5.5 Angstrom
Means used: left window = 12.8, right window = 16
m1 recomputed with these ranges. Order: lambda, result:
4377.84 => 15.44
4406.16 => 12.53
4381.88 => 11.66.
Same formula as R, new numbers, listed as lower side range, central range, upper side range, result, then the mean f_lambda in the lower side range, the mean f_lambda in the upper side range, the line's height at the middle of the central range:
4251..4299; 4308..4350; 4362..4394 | -3.0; 12.6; 14.4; 13.5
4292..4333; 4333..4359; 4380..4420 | -3.2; 12.6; 14.6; 13.4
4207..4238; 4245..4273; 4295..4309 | -2.0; 13.3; 9.91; 11.7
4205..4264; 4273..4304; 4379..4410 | 3.3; 13.2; 14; 13.4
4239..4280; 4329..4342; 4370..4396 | -2.1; 12.8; 13.8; 13.4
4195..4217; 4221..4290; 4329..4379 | 8.4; 13.8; 15.3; 14.3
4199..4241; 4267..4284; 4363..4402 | 1.7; 13.2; 14.6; 13.7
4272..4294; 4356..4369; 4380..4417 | -2.5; 12.4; 14.3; 13.7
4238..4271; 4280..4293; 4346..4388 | 0.9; 13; 14.6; 13.4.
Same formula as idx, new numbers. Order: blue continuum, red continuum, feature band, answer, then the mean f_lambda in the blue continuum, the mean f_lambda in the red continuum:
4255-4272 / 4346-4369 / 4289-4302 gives 2.52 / 13.1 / 15.7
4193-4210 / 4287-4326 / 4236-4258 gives -0.25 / 13.4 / 11.9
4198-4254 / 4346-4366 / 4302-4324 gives 3.65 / 13.1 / 15.7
